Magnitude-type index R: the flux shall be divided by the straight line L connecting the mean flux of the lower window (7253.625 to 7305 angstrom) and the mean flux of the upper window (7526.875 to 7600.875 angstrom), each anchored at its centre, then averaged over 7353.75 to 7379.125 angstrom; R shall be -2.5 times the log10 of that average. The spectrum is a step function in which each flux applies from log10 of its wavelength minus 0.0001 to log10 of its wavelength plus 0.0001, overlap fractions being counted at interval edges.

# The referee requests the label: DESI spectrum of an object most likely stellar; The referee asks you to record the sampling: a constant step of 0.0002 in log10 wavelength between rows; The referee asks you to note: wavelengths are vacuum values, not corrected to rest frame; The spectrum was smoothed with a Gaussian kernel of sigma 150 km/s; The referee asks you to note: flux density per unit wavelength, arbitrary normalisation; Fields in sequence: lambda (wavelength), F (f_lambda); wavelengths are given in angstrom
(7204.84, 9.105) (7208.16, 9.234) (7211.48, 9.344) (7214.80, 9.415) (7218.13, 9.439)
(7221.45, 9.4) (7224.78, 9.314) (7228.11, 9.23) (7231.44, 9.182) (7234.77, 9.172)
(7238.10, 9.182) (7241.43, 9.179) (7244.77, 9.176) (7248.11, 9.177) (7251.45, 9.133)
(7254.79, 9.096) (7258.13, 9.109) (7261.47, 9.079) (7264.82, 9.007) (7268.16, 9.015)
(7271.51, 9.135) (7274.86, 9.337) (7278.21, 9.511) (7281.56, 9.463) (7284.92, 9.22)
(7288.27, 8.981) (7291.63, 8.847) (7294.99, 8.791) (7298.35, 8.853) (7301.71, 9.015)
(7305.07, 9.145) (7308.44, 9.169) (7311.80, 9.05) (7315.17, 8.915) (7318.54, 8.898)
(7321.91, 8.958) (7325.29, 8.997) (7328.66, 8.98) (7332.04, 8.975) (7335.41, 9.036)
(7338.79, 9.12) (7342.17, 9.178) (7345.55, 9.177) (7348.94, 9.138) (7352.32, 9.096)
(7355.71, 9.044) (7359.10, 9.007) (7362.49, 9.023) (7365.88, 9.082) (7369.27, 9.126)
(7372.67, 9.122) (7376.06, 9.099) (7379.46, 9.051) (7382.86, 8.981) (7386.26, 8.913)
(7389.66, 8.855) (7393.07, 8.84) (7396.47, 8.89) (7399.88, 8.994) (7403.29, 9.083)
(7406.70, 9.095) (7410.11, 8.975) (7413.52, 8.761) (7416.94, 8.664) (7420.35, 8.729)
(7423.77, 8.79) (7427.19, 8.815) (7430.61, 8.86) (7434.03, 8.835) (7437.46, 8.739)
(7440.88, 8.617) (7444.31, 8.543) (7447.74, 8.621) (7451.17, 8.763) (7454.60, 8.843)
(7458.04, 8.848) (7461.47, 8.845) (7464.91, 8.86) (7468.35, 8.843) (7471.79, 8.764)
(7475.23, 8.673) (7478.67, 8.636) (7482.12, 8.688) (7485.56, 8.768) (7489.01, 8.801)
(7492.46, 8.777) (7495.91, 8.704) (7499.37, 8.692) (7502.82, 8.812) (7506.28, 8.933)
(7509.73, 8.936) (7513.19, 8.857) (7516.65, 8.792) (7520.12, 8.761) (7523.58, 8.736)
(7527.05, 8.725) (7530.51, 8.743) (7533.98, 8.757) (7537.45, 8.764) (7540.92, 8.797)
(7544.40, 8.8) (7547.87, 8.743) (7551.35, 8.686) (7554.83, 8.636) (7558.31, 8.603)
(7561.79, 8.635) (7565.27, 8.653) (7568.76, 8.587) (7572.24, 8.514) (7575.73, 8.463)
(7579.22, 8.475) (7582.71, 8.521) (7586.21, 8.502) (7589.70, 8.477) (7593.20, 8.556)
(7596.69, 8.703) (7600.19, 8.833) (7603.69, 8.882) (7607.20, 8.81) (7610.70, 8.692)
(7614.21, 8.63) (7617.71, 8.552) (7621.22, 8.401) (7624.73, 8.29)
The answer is -0.01 mag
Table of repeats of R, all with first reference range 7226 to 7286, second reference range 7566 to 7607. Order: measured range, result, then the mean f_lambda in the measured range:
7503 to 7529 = -0.01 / 8.82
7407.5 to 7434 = 0.01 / 8.81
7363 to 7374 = -0.01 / 9.1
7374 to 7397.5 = 0.00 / 8.95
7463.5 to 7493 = 0.00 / 8.76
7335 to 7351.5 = -0.01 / 9.14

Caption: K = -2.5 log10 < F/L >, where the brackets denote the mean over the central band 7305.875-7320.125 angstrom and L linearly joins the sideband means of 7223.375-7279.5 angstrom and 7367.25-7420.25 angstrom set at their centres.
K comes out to 0.01 mag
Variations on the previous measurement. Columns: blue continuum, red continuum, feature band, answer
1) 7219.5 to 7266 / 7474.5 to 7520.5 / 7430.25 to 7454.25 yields 0.02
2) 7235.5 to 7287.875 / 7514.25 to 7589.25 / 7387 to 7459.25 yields 0.01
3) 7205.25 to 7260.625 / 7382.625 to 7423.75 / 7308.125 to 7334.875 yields 0.01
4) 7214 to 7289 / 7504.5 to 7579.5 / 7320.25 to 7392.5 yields 0.00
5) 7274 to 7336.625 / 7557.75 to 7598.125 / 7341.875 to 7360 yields -0.02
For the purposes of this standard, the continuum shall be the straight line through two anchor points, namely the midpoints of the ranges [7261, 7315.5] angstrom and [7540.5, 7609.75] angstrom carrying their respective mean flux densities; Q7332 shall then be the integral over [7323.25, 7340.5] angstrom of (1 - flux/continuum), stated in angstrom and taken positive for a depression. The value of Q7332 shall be 0.0 angstrom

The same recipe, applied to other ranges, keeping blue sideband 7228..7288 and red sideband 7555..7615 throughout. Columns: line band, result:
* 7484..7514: -0.1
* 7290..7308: 0.3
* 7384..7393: 0.1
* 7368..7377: -0.1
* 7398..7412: -0.2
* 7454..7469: 0.0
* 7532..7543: -0.1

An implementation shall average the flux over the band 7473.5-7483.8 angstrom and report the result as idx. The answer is 8.67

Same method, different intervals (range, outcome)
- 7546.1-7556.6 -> 8.69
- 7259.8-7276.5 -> 9.11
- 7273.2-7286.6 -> 9.38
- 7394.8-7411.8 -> 9.01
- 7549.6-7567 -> 8.64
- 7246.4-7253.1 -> 9.15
